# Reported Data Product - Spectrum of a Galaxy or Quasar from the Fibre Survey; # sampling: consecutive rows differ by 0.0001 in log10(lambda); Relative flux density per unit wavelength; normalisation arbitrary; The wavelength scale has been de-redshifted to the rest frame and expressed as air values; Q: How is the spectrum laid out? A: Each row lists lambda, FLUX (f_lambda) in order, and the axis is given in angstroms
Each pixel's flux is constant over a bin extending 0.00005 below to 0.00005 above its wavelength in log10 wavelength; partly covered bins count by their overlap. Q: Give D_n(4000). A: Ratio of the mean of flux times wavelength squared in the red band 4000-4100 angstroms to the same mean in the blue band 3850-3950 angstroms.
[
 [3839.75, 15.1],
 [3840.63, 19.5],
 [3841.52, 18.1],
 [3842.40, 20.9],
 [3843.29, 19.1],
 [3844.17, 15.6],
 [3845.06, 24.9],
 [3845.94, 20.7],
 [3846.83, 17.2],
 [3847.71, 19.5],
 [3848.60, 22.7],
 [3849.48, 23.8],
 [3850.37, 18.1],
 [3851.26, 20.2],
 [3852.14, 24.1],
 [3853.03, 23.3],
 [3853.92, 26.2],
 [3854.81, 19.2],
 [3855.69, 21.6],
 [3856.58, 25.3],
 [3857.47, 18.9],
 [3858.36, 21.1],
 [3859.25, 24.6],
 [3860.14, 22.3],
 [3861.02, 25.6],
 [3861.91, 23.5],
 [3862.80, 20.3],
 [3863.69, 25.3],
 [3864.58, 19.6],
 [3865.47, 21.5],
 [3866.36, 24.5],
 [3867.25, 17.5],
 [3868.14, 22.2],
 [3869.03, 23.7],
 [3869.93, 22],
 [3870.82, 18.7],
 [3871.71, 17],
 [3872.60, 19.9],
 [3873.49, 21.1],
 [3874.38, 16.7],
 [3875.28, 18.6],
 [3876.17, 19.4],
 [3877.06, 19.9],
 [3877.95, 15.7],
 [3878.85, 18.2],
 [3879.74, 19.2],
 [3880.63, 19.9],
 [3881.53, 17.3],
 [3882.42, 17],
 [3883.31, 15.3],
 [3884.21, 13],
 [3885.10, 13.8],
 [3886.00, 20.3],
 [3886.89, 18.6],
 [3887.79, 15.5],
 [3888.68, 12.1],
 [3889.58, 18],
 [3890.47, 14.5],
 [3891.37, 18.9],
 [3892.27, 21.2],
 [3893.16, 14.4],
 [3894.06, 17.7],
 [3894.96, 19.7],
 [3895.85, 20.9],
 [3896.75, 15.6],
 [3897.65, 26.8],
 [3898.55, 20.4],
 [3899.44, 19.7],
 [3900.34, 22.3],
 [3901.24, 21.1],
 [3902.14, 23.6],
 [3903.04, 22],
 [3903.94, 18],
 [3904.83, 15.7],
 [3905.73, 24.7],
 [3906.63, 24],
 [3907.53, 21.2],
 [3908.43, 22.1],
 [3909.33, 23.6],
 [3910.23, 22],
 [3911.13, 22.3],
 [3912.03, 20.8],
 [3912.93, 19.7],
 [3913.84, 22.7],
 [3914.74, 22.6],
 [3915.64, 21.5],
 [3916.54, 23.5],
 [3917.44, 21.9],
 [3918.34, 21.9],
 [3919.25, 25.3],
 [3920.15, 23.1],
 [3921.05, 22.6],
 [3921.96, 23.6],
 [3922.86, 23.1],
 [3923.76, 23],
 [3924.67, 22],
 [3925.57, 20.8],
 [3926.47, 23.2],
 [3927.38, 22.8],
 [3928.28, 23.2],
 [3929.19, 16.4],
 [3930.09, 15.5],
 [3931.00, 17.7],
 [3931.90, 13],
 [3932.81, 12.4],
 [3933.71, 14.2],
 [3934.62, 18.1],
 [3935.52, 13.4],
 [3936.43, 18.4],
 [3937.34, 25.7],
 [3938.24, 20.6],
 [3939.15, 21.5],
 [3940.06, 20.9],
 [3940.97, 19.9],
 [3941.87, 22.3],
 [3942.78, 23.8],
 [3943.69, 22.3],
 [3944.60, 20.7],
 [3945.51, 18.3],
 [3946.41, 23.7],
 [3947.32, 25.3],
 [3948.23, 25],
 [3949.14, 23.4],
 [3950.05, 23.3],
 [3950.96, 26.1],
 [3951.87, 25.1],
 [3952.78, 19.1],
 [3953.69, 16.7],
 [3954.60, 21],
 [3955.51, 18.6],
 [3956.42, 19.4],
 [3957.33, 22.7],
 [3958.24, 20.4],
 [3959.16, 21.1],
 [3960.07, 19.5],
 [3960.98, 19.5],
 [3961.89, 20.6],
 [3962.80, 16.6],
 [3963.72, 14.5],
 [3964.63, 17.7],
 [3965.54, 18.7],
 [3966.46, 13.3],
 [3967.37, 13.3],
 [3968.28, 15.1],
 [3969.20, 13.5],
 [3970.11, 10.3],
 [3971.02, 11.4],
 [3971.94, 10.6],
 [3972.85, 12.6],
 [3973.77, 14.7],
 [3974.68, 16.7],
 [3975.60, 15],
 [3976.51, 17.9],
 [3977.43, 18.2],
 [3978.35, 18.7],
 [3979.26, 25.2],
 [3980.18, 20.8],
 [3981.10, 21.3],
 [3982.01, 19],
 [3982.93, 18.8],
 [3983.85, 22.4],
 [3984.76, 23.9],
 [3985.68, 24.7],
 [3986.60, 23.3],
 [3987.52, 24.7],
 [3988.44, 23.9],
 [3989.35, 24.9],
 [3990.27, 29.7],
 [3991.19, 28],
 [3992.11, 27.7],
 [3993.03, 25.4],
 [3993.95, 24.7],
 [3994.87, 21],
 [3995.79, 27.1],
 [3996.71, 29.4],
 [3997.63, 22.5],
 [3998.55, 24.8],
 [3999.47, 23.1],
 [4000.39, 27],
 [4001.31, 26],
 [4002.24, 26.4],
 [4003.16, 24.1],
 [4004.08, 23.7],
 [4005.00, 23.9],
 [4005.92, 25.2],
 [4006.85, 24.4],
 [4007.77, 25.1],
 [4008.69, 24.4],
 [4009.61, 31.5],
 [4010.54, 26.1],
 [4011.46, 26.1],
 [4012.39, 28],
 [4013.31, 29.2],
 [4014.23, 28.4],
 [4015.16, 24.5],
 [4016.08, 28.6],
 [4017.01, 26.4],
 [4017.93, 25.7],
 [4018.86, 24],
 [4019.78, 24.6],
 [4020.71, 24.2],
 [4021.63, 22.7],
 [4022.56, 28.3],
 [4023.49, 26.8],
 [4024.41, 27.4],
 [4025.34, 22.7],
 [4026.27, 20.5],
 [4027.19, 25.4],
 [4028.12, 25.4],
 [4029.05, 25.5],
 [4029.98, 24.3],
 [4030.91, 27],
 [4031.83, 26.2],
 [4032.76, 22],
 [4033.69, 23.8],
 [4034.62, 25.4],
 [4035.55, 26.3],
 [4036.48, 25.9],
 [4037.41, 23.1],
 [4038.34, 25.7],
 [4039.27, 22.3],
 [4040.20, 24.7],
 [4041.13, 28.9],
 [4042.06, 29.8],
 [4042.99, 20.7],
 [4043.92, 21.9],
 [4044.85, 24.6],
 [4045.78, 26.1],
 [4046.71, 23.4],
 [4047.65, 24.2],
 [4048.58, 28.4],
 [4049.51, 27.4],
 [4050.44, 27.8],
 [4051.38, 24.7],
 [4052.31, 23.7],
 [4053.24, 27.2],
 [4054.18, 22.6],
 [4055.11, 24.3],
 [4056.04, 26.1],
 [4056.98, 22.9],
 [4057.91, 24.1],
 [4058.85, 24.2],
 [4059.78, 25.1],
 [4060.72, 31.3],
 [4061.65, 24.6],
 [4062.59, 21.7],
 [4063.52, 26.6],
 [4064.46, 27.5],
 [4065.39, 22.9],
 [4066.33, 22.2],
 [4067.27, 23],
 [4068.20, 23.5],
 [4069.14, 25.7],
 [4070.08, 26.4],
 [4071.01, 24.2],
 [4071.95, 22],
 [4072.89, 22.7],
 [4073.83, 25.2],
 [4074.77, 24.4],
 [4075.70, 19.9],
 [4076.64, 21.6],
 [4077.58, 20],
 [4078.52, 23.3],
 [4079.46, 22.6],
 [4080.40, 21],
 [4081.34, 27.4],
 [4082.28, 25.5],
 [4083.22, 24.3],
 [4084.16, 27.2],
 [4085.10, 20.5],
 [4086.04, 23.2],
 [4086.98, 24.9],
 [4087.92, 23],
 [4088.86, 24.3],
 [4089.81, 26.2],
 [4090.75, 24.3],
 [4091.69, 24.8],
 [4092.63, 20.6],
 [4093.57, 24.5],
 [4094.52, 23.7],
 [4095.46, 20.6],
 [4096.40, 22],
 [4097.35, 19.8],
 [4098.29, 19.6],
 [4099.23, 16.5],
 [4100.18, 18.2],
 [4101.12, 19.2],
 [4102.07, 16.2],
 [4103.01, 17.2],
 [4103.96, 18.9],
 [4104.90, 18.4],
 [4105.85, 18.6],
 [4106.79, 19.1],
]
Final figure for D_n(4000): 1.29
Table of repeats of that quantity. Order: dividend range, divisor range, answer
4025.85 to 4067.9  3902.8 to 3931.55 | 1.23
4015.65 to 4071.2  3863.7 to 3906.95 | 1.42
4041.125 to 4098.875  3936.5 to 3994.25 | 1.25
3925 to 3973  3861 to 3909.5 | 1.00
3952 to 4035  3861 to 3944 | 1.17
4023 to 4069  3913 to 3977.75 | 1.35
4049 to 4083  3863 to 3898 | 1.43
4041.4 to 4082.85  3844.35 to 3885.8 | 1.32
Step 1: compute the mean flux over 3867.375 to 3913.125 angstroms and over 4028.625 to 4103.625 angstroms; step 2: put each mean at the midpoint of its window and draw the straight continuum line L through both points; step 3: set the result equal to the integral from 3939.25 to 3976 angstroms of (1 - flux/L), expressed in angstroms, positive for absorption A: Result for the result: 3.76 angstroms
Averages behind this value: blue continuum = 19.3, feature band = 18.8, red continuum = 23.8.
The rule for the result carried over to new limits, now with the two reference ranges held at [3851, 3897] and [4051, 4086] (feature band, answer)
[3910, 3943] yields 0.27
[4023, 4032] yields -0.75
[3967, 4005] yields 1.60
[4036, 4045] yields -0.50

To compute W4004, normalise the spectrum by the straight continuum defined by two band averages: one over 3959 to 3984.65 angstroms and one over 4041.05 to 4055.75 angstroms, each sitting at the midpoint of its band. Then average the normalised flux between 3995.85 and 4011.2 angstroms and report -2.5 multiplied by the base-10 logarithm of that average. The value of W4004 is -0.24 mag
